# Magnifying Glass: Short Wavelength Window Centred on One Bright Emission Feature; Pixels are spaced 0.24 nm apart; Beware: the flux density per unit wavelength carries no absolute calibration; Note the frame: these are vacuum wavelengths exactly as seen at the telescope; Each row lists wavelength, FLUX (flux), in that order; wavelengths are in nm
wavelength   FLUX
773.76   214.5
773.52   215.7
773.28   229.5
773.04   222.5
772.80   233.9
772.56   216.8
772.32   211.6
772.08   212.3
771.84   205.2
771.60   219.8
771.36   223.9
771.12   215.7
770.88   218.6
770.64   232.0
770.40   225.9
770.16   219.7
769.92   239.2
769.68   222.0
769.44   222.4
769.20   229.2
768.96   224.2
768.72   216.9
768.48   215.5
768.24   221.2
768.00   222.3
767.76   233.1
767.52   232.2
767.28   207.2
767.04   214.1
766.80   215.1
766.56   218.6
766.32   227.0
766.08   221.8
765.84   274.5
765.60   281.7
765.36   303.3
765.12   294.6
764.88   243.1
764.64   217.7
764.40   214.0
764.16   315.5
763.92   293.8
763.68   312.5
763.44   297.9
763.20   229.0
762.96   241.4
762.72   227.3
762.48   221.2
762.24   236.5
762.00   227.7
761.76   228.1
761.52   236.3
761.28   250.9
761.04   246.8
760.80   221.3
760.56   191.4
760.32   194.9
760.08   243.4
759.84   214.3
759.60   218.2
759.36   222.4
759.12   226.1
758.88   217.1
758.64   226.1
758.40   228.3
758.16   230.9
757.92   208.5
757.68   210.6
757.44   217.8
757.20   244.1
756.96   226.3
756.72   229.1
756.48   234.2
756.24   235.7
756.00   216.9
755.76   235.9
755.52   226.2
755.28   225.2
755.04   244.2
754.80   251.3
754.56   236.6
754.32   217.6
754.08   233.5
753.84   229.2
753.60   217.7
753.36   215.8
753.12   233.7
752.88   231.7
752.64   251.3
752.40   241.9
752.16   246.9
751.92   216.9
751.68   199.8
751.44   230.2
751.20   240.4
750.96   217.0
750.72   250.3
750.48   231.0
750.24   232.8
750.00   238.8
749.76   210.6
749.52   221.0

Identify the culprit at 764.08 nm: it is [S II]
